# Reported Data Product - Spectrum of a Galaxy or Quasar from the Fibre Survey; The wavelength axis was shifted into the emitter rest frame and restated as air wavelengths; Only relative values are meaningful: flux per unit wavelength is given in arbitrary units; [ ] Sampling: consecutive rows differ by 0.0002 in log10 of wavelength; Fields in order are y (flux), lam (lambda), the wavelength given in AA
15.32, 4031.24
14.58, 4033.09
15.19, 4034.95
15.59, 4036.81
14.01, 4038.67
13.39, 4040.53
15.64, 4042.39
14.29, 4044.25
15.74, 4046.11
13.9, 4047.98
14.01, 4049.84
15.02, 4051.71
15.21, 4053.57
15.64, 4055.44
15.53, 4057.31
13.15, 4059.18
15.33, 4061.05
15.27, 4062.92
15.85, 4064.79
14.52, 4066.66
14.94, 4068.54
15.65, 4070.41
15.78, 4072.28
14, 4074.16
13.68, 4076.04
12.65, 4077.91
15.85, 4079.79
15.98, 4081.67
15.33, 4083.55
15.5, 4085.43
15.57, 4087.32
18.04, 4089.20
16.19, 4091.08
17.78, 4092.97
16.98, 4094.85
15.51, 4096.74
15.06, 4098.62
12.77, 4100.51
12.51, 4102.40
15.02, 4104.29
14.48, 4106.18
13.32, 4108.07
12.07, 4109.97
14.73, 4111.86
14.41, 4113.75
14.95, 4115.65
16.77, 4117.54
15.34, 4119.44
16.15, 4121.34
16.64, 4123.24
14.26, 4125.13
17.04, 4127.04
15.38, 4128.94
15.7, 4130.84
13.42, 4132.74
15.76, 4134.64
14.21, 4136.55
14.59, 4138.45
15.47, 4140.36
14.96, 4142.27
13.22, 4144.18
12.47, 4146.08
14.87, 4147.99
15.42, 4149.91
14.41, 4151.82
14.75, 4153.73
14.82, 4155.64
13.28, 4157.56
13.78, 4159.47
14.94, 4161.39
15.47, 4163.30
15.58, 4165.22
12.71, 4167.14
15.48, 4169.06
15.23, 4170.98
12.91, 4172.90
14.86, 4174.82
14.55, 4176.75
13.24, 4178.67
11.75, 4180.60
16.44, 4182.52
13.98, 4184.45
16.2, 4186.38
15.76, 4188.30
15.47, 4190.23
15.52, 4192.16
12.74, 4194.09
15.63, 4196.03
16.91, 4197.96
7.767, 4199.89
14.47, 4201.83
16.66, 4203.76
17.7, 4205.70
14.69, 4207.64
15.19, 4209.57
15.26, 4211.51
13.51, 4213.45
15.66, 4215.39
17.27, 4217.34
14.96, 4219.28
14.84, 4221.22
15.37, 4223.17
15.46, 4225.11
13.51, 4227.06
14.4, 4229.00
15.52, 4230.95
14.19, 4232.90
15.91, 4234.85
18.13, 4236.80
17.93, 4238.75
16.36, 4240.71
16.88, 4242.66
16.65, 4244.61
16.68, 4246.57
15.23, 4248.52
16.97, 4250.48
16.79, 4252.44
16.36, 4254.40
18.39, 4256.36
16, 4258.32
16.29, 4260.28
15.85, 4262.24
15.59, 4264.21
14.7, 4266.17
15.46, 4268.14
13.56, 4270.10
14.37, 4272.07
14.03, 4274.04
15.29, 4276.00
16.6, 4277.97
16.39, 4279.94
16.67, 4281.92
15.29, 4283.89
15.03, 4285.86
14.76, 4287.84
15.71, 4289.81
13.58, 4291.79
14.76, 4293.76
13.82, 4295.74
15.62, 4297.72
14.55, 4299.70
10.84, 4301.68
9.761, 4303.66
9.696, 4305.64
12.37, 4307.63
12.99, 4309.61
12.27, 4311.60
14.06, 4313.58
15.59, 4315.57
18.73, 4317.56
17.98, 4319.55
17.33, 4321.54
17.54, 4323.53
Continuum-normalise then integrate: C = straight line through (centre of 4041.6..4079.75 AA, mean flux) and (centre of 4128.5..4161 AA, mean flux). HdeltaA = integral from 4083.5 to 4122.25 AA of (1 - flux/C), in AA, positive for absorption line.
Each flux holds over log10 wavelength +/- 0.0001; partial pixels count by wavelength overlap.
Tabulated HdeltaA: -1.3 AA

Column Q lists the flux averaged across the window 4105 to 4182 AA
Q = 14.6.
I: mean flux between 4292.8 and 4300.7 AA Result 14.7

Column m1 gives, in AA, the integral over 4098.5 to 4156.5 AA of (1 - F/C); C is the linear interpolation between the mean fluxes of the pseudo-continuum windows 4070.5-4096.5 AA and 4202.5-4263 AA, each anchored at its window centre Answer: 3.9 AA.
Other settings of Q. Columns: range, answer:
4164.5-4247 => 15.1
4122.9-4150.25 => 14.8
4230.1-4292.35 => 15.9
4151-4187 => 14.4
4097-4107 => 14.1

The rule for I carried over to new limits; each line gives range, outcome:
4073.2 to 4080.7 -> 14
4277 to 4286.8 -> 16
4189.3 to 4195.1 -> 14.6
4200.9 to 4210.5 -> 15.8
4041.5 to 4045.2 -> 15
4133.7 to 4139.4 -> 14.9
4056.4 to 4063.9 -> 14.8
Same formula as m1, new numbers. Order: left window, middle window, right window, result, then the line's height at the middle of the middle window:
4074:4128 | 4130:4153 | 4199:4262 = 1.2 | 15.3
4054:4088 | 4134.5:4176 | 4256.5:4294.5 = 1.8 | 15.1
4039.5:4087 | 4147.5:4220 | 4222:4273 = 3.7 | 15.5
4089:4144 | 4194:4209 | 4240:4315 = 0.3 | 15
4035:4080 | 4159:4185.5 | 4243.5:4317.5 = 0.8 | 14.8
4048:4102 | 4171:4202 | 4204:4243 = 2.5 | 15.5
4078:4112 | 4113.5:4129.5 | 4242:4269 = -0.5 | 15.3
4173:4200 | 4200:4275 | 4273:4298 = -3.8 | 14.9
